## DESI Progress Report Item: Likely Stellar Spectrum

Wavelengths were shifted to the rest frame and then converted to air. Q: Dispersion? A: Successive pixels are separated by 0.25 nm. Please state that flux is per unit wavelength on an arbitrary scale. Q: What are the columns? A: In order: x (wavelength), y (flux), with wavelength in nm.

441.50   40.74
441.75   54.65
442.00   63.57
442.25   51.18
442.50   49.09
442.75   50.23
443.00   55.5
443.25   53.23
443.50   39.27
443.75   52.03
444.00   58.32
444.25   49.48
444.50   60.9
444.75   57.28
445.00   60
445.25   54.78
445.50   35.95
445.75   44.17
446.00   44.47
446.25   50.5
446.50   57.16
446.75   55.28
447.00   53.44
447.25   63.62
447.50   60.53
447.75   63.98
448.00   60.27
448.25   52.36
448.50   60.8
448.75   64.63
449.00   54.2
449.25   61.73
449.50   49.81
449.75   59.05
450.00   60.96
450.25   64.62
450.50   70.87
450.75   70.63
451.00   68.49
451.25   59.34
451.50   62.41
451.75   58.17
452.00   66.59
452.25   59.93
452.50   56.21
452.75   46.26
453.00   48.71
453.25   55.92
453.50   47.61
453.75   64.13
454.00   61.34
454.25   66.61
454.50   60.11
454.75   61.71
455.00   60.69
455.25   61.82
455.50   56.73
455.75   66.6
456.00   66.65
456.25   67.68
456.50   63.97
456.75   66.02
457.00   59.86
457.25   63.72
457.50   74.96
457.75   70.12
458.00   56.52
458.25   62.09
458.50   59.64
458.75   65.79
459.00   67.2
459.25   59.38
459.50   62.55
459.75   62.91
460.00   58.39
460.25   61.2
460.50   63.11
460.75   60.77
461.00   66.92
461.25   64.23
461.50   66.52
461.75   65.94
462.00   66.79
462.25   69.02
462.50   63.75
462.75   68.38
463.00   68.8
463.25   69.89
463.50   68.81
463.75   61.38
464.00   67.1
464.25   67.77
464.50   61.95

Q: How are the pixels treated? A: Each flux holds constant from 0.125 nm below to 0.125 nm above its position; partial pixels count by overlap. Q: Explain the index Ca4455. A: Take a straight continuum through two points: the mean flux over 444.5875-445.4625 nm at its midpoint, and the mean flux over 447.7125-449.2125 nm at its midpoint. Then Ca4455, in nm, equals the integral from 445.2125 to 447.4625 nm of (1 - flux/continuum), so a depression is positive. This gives 0.22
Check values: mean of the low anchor 55.4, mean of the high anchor 59.2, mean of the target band 51.3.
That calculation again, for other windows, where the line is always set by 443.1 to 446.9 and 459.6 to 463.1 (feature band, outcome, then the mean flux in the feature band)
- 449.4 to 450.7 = -0.14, 61.8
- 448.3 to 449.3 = -0.09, 59.6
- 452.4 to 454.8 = 0.07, 56.7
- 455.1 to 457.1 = -0.11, 63.7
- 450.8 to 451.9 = -0.12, 62.8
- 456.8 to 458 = -0.09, 66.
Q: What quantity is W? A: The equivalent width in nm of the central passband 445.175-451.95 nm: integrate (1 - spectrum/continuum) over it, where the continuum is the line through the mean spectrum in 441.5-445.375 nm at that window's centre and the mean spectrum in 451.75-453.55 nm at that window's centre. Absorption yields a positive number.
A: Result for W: -0.45 nm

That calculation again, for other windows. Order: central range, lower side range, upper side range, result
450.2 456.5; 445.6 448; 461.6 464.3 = -0.151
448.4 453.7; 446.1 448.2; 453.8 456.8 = 0.078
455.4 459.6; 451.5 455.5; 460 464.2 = -0.162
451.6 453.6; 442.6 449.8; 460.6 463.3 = 0.141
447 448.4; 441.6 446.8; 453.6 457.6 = -0.098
